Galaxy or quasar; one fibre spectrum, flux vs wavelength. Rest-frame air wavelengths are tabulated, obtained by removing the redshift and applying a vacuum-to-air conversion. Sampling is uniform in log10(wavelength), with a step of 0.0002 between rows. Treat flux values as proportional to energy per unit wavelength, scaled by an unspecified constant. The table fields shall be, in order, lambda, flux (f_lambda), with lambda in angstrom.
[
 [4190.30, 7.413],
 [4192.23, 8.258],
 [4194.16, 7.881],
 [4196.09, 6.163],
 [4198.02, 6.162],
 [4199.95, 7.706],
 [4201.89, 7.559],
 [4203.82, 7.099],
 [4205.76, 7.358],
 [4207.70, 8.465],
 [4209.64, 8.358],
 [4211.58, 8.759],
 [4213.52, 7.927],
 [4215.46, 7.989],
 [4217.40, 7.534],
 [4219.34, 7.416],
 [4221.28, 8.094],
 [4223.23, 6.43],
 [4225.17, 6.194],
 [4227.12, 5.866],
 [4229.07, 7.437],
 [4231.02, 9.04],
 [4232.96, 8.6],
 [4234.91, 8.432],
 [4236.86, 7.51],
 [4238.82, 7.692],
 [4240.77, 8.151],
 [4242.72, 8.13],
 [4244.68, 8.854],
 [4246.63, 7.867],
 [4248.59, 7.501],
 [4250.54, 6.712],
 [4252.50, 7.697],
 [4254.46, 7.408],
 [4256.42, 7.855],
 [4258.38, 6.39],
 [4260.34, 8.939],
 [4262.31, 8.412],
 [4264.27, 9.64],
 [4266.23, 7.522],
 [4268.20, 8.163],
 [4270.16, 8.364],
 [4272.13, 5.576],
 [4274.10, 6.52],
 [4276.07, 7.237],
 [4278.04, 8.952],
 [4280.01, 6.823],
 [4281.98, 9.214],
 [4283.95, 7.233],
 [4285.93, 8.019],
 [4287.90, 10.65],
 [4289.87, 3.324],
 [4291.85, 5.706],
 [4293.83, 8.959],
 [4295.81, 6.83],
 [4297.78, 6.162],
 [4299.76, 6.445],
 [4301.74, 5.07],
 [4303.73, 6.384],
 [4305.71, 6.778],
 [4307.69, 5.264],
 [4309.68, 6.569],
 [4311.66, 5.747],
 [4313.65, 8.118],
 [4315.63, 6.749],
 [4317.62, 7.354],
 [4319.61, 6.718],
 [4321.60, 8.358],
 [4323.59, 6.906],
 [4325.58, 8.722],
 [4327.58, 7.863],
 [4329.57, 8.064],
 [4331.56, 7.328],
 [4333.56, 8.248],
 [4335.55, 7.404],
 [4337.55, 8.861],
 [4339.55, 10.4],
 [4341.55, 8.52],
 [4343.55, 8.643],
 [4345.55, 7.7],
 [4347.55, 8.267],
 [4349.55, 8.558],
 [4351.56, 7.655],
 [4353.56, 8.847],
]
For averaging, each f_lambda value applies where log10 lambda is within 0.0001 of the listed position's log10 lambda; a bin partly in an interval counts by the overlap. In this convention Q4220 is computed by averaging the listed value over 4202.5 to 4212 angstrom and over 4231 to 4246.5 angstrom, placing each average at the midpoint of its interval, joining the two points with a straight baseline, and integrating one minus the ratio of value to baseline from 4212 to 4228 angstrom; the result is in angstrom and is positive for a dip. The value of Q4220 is 1.6 angstrom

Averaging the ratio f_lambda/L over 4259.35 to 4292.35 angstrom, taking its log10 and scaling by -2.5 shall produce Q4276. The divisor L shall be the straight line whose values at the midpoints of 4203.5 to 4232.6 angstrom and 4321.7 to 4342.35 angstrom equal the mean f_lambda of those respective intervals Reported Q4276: 0.03 mag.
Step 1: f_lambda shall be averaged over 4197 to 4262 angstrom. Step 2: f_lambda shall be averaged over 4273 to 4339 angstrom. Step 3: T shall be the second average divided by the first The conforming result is 0.9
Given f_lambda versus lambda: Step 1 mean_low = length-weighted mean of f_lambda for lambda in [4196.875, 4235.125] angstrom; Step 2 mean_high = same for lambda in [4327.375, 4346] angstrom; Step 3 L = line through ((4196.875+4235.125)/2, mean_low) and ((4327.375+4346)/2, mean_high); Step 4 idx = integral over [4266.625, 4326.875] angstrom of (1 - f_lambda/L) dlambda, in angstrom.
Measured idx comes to 7.4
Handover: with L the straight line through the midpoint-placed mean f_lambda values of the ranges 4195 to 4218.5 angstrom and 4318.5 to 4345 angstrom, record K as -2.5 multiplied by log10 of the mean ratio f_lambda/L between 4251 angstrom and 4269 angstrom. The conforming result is -0.018 mag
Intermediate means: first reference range 7.59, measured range 7.96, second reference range 8.15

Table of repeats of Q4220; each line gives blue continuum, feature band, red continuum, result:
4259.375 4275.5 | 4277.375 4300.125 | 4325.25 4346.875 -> 1.8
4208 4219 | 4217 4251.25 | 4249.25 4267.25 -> 1.4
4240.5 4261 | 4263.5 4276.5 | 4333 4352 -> 0.6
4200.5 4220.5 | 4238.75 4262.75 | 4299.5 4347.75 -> -0.3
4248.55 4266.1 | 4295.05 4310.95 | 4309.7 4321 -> 2.2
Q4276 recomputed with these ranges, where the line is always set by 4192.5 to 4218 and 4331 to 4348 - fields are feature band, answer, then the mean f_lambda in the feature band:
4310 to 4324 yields 0.163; 7.12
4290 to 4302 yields 0.265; 6.39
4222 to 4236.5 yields 0.047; 7.44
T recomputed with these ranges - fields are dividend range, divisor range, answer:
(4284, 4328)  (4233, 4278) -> 0.89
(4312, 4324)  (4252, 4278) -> 0.95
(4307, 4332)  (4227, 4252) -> 0.92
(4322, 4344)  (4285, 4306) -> 1.22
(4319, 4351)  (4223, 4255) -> 1.07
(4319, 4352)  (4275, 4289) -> 0.99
